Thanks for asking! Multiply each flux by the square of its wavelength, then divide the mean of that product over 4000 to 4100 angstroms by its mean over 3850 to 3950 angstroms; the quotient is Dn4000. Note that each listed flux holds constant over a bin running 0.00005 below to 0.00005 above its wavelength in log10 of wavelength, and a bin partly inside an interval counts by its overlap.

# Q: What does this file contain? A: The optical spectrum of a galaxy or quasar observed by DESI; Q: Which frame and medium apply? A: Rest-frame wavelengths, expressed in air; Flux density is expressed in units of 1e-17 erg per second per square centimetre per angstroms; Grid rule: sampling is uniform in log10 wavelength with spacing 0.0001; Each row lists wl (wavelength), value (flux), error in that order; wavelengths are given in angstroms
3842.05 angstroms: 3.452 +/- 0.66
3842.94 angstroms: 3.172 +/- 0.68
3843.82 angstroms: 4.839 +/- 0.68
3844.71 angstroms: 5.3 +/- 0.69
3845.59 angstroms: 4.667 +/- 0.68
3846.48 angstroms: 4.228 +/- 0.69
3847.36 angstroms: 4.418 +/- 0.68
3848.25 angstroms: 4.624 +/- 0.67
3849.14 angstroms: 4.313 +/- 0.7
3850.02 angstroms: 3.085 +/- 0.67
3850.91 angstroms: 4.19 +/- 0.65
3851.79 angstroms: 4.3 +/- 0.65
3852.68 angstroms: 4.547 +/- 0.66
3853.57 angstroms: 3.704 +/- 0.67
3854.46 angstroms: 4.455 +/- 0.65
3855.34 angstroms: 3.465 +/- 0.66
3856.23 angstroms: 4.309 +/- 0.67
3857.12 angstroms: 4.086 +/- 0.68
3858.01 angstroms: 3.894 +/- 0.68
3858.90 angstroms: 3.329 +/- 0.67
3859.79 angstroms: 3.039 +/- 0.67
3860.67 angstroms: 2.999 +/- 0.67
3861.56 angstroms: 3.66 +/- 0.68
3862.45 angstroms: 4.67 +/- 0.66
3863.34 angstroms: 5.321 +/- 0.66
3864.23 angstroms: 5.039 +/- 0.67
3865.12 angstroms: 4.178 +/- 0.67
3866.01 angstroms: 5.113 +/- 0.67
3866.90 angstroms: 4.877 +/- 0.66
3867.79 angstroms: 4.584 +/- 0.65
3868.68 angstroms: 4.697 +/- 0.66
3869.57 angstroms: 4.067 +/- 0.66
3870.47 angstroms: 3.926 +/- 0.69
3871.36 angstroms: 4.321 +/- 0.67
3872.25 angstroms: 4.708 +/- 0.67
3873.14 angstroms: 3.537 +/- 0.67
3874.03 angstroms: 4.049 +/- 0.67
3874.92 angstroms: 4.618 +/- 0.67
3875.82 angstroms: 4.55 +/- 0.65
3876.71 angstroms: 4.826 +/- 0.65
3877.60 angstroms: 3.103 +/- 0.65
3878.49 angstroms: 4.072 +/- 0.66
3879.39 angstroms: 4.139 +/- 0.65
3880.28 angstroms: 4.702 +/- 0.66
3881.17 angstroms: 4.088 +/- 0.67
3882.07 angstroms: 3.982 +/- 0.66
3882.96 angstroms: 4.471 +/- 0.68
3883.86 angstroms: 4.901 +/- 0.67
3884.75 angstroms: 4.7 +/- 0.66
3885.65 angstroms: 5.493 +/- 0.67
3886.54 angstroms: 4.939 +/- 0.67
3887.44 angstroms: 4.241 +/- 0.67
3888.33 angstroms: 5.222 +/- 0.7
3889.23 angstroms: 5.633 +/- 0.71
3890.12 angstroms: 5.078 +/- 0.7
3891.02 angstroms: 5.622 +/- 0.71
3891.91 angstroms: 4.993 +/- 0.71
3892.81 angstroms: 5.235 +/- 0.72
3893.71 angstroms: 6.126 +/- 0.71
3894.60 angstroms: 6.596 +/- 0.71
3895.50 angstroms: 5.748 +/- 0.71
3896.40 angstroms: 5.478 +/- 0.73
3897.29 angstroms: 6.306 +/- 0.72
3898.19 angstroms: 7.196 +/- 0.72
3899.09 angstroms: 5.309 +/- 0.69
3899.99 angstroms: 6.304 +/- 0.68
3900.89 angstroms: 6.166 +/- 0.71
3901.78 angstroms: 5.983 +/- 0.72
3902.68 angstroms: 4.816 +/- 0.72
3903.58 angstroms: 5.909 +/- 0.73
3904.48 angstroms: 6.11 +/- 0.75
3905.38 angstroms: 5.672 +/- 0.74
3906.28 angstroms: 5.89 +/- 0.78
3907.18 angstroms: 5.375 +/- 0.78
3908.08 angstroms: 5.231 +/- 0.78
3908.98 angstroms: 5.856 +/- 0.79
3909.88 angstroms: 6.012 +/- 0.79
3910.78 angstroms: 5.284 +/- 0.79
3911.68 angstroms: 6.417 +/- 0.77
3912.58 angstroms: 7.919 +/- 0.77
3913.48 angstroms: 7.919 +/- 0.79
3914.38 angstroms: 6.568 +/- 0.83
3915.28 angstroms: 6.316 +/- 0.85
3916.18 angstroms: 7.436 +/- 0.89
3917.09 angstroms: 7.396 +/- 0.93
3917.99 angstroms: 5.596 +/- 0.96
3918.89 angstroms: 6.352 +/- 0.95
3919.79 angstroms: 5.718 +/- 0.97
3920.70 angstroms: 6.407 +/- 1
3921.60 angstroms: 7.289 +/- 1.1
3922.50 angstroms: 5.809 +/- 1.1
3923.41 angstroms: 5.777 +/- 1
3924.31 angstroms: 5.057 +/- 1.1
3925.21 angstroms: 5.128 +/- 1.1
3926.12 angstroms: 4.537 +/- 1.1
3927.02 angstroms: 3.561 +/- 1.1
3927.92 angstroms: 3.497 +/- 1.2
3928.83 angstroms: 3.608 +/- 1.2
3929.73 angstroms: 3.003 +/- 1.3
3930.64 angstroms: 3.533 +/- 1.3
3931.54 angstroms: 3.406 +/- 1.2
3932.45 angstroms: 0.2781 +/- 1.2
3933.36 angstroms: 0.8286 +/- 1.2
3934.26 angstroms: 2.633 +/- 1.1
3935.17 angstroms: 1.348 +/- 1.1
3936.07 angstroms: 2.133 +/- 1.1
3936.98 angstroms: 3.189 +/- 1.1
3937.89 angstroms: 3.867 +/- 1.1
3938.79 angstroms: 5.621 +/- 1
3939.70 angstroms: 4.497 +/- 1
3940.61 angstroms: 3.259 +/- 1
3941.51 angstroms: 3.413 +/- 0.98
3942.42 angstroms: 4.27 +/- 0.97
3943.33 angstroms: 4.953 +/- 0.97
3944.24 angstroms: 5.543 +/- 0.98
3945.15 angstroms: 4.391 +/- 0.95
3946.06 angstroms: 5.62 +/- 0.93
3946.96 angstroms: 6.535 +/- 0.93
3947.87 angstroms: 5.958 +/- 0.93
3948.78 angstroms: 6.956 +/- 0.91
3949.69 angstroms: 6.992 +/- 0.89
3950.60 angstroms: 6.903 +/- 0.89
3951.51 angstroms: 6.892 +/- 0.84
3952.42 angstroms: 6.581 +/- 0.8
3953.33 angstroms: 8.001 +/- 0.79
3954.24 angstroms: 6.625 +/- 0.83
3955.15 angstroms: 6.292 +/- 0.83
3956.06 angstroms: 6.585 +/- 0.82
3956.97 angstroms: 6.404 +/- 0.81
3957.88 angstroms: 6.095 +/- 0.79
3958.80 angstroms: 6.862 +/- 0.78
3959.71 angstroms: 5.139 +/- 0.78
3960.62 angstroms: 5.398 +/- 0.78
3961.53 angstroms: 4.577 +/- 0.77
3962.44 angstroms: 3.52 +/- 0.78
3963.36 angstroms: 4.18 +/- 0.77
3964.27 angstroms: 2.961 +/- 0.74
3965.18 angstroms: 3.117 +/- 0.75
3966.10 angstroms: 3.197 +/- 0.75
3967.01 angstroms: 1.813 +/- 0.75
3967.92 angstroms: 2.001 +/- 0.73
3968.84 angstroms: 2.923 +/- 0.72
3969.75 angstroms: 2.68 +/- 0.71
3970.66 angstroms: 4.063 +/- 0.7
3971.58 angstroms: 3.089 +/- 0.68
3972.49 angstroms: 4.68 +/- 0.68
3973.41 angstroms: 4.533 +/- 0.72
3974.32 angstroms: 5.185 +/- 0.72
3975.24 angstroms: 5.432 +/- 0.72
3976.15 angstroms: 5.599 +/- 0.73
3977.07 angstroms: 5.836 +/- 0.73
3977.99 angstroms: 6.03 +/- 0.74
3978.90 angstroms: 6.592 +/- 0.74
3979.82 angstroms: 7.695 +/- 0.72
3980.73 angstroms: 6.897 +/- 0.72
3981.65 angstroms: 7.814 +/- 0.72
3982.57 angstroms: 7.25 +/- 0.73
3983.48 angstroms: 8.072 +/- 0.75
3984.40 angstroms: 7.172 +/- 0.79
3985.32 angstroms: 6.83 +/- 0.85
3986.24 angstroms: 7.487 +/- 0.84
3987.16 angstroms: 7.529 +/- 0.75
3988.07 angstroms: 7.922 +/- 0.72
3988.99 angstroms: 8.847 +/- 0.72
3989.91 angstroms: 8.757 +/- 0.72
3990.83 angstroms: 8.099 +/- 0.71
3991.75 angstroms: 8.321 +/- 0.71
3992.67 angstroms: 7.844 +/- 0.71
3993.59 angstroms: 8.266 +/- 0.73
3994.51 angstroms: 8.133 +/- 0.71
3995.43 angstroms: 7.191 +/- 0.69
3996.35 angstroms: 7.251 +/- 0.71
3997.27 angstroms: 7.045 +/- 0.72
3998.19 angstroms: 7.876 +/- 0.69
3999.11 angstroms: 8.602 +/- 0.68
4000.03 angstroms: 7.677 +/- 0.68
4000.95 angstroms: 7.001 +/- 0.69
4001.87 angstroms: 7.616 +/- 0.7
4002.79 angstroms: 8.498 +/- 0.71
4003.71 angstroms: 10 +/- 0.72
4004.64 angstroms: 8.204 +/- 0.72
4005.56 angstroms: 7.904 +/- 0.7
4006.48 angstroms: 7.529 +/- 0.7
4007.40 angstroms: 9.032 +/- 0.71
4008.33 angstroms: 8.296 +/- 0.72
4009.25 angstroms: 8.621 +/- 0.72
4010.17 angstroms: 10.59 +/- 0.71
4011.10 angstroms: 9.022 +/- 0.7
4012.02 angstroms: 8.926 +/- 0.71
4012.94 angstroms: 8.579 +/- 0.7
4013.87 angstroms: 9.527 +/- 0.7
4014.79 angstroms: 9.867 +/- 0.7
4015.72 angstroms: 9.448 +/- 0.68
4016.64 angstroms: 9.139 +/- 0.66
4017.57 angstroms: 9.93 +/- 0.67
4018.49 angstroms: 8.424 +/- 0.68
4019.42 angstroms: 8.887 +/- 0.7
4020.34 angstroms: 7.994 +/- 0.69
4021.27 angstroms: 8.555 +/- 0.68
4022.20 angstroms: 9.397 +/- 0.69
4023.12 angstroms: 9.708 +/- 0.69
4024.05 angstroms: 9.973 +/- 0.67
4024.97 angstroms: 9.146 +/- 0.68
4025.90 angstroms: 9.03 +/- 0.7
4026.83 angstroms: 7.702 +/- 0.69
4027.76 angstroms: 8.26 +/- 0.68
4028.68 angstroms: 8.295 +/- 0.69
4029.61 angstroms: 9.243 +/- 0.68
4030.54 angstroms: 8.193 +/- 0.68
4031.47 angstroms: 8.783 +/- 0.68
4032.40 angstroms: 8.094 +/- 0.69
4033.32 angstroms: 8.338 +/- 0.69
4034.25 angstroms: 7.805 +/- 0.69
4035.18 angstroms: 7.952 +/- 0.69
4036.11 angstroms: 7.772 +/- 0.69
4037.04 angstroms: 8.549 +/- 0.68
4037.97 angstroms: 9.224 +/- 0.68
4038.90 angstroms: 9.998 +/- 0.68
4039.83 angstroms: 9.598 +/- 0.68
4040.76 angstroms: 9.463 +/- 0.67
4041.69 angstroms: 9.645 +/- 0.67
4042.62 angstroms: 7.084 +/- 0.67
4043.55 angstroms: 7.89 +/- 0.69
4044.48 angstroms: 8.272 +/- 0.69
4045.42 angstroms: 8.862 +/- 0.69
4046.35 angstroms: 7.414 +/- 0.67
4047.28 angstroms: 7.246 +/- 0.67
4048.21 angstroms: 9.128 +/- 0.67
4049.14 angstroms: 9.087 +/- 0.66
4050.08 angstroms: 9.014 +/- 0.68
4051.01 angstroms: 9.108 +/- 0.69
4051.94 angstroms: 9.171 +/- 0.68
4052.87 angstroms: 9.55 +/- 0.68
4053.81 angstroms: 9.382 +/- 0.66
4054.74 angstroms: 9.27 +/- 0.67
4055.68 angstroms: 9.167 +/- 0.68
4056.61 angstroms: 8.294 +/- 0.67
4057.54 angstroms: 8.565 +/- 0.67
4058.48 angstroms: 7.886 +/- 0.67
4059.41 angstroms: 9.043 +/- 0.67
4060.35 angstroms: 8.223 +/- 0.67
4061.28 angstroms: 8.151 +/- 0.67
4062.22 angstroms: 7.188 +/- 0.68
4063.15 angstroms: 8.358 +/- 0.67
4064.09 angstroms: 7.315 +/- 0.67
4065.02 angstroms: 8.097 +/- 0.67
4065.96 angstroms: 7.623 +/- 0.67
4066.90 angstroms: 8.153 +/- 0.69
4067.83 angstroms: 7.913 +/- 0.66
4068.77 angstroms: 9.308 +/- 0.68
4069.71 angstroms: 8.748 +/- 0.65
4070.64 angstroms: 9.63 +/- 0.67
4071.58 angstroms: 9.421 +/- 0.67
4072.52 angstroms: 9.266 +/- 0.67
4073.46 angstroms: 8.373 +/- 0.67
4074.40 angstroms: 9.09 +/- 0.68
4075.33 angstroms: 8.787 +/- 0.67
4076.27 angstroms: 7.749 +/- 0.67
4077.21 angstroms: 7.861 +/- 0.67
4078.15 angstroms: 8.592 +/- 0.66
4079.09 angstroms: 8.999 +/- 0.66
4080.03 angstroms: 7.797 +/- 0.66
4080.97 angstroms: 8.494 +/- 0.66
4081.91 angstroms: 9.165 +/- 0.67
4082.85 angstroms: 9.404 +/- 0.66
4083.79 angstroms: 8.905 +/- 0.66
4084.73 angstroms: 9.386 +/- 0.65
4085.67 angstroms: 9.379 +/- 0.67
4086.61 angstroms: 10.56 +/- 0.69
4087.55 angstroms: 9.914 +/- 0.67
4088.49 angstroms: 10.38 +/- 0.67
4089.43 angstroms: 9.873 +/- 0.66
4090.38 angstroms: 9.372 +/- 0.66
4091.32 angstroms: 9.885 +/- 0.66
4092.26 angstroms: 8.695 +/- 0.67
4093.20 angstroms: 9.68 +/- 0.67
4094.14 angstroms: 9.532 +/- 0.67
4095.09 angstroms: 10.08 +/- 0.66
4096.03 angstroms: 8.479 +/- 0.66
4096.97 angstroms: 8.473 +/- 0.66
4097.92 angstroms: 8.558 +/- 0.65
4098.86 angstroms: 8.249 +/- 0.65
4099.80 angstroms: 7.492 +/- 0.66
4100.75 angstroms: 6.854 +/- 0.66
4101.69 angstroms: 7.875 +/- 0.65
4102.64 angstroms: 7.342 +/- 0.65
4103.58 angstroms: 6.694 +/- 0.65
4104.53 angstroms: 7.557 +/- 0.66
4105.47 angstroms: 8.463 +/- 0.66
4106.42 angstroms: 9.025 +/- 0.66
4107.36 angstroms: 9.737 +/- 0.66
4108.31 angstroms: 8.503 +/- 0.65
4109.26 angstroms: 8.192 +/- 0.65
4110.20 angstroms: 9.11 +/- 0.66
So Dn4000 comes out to 1.9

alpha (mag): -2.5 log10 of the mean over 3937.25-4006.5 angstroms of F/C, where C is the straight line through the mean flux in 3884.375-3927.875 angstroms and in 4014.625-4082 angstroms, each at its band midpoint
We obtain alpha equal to 0.170 mag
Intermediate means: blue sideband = 5.81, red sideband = 8.65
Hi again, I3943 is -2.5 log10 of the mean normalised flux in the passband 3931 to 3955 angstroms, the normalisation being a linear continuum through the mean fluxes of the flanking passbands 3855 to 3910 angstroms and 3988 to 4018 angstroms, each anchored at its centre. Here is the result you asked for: 0.404 mag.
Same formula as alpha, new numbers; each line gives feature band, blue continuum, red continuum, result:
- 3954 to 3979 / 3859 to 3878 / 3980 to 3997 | 0.46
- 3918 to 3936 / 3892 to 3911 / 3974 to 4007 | 0.46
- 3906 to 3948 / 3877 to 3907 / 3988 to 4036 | 0.25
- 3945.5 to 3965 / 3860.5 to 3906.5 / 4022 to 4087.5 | 0.10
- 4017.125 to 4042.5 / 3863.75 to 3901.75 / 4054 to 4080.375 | -0.14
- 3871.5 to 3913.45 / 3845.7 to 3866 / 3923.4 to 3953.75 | -0.23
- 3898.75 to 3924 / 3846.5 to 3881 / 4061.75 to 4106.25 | -0.19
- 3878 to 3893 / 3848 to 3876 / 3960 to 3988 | -0.09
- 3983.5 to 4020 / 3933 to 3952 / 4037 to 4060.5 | -0.20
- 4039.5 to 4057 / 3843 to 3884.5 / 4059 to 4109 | -0.11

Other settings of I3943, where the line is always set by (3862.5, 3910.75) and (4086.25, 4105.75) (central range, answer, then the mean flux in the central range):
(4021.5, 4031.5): -0.18 mag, 8.88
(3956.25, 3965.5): 0.28 mag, 4.9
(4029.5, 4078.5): -0.07 mag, 8.56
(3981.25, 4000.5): -0.13 mag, 7.81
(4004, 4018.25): -0.23 mag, 8.98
